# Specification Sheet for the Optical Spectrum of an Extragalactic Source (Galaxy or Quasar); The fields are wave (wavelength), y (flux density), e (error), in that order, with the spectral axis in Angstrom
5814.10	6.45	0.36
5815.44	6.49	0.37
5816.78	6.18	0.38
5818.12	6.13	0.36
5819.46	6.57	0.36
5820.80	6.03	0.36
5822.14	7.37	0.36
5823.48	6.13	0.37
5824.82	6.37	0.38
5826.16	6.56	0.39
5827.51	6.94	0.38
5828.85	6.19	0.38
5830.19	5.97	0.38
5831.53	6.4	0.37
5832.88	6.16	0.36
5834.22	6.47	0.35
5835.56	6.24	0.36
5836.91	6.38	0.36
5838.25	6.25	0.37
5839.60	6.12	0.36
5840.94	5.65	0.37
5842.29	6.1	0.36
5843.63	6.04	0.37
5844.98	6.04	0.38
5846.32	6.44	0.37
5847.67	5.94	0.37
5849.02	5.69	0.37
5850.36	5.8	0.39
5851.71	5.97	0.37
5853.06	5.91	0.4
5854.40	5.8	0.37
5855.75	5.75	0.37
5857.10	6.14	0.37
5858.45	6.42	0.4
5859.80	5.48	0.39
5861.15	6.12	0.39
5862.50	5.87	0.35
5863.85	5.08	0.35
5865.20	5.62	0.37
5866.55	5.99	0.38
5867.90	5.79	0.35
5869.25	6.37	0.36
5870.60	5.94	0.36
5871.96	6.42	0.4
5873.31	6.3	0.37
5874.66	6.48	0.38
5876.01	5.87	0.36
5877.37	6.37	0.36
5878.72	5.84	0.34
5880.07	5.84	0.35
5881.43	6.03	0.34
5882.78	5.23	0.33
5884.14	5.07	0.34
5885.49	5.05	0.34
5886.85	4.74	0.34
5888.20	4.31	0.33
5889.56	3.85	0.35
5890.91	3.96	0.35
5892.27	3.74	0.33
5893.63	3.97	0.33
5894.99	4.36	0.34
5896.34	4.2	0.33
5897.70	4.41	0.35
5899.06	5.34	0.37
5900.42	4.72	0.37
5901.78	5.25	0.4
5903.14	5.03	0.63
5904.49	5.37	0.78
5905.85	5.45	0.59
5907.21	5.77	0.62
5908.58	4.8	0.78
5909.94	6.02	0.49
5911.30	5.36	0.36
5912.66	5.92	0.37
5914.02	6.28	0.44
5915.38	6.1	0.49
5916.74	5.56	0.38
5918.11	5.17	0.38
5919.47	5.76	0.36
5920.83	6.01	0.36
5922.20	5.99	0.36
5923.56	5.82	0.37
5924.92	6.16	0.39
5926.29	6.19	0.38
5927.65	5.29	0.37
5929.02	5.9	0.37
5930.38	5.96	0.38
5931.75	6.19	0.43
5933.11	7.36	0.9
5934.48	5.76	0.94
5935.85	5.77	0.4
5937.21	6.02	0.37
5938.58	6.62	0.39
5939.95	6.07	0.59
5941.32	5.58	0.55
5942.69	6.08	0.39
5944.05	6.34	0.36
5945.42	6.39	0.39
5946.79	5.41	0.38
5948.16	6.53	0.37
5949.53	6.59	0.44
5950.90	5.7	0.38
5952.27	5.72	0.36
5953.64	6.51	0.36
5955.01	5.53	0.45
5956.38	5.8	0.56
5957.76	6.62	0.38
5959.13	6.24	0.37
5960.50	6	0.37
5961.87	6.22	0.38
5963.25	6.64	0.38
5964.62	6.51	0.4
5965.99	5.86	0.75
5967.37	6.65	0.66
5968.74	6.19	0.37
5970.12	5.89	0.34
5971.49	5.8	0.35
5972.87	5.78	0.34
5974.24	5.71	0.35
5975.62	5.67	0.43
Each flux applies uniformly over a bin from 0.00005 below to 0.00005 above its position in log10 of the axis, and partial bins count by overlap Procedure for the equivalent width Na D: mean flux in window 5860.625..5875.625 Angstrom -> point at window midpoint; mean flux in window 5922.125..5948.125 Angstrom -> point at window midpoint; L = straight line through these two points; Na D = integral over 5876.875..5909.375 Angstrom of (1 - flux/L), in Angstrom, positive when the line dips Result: 5.8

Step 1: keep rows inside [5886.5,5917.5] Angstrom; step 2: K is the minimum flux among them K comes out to 3.74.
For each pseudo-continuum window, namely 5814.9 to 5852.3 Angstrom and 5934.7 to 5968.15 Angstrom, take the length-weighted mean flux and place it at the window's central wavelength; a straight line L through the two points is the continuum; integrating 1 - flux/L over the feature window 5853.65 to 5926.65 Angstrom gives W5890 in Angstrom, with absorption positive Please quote 8.3 Angstrom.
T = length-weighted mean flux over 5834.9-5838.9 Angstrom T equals 6.29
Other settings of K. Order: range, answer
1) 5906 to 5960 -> 4.8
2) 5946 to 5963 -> 5.41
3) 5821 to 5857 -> 5.65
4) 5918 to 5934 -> 5.17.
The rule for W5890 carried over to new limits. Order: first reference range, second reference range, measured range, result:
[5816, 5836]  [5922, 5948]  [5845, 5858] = 0.7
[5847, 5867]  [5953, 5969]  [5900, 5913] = 1.4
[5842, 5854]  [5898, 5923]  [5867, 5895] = 2.0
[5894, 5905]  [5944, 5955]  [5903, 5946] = -3.5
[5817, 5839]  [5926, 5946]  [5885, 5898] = 4.1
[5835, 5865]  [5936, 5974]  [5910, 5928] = 0.7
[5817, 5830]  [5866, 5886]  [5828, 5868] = 1.3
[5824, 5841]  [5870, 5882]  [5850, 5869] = 1.0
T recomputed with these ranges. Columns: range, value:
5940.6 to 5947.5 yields 5.96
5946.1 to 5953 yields 5.99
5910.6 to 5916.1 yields 5.92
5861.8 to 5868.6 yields 5.68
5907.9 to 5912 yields 5.4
